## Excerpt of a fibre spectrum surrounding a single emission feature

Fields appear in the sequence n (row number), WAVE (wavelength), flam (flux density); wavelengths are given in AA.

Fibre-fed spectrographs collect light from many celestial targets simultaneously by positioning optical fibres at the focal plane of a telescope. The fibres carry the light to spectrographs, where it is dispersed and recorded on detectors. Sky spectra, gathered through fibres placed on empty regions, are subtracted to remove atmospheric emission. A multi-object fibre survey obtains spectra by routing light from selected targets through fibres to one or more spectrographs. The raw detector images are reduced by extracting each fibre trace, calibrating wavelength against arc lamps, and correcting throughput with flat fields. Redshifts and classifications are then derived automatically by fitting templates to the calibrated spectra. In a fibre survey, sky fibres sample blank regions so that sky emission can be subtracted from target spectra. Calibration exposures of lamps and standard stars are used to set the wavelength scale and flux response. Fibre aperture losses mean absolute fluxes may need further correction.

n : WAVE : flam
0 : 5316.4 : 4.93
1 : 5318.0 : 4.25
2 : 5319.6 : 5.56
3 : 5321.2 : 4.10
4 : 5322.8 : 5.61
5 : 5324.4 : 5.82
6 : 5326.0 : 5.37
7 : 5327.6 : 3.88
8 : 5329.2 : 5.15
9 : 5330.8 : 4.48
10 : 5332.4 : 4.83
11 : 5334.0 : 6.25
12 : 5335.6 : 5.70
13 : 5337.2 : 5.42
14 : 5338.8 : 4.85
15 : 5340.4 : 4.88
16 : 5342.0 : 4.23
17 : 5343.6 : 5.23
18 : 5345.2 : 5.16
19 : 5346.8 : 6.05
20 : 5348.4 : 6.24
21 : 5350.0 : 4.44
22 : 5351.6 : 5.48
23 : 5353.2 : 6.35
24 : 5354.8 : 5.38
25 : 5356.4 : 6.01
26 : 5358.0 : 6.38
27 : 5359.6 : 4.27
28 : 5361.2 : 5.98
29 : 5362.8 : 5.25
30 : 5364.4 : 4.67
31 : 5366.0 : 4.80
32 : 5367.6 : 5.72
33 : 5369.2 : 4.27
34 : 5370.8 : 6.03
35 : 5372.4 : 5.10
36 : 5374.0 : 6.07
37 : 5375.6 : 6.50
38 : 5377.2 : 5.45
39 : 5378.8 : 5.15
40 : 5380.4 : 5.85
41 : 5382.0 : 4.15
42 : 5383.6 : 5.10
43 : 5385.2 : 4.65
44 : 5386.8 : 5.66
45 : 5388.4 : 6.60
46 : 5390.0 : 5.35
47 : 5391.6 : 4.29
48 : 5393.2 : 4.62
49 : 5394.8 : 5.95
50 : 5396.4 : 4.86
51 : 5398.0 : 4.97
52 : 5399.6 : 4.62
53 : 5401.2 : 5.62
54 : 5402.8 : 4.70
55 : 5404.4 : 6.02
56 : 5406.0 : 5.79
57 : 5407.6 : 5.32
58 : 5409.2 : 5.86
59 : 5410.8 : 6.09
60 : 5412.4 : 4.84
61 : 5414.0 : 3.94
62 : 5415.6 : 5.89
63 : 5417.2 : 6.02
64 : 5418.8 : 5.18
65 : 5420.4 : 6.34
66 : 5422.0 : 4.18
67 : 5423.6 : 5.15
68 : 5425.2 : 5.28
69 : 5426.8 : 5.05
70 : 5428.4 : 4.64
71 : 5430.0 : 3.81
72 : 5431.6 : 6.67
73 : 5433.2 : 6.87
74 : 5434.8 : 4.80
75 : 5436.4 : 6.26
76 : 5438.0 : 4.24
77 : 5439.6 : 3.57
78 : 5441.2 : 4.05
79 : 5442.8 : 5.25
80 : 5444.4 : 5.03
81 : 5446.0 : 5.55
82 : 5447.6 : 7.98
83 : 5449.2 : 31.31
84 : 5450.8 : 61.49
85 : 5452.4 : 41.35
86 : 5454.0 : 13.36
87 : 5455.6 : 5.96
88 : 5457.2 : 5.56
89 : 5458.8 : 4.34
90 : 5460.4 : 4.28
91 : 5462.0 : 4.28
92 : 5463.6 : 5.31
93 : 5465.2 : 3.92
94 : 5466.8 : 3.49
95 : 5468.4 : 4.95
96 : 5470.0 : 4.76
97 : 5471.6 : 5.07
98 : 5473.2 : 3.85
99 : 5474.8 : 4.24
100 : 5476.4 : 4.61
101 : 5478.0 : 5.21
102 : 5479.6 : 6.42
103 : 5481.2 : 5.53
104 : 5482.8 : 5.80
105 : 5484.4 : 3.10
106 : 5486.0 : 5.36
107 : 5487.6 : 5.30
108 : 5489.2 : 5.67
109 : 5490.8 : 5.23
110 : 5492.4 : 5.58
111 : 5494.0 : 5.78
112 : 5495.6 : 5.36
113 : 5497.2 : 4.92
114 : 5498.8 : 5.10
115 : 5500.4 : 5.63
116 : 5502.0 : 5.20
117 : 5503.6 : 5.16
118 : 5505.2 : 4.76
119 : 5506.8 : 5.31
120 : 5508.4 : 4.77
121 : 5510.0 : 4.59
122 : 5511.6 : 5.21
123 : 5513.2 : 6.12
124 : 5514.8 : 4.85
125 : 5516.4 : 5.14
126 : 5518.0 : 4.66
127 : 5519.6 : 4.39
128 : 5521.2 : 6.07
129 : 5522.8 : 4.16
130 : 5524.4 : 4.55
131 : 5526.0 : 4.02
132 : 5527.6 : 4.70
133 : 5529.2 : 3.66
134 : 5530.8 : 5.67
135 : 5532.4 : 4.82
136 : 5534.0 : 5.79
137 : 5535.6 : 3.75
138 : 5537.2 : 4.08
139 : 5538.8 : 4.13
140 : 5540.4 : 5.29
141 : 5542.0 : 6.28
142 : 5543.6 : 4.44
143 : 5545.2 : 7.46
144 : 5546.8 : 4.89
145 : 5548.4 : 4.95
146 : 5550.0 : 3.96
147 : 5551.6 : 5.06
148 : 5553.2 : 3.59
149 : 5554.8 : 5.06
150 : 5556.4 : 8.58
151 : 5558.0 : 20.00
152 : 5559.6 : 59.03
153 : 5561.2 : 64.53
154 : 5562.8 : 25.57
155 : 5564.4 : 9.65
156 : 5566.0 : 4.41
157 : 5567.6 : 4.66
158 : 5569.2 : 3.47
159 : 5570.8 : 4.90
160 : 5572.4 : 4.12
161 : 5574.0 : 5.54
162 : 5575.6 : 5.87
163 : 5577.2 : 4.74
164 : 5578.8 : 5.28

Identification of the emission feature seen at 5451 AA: H-beta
